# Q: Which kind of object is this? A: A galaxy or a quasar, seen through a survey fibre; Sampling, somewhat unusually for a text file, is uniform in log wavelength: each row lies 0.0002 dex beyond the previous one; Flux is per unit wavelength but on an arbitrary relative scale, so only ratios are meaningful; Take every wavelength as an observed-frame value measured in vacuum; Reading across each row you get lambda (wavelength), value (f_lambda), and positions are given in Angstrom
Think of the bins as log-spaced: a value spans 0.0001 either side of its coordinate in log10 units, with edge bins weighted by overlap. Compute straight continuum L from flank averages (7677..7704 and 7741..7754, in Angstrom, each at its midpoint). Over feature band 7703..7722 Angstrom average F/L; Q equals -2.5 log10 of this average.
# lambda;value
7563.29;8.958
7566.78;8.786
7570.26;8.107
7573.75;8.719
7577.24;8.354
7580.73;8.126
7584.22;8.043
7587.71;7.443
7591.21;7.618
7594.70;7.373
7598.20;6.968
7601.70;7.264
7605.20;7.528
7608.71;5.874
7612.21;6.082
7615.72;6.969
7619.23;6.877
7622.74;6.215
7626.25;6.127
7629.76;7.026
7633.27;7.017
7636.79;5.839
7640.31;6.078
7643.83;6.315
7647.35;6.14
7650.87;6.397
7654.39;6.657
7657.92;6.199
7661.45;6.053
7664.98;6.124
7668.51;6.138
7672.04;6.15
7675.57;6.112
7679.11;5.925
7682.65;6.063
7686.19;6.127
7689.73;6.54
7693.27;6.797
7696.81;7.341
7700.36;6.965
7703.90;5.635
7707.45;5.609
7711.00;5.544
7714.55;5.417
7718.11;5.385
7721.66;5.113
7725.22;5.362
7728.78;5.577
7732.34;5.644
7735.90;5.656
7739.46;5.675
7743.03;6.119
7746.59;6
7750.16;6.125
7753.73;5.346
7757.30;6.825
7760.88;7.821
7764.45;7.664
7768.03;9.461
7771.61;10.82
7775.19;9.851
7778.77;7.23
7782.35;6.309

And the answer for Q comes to 0.149 mag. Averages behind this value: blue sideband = 6.47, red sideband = 5.96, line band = 5.47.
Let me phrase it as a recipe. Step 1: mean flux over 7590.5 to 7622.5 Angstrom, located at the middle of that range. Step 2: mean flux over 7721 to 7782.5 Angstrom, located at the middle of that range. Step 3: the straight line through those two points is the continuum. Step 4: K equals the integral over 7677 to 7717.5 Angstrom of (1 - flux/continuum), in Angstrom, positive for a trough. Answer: 4.22 Angstrom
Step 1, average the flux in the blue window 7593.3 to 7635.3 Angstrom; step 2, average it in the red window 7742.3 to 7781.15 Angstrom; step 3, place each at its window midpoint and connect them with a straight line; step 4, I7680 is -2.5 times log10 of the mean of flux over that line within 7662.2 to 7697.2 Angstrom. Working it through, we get 0.14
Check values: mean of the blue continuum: 6.76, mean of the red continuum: 7.59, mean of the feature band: 6.28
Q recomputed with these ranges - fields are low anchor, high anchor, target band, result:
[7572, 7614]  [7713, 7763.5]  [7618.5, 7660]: 0.09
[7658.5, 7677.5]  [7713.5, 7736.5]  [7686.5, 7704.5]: -0.16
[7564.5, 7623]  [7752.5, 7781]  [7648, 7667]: 0.23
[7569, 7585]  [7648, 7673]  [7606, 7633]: 0.11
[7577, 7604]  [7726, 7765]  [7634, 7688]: 0.13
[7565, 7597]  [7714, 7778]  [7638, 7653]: 0.20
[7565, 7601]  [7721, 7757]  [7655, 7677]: 0.10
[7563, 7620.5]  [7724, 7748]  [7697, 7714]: 0.02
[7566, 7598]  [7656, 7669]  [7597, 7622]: 0.09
